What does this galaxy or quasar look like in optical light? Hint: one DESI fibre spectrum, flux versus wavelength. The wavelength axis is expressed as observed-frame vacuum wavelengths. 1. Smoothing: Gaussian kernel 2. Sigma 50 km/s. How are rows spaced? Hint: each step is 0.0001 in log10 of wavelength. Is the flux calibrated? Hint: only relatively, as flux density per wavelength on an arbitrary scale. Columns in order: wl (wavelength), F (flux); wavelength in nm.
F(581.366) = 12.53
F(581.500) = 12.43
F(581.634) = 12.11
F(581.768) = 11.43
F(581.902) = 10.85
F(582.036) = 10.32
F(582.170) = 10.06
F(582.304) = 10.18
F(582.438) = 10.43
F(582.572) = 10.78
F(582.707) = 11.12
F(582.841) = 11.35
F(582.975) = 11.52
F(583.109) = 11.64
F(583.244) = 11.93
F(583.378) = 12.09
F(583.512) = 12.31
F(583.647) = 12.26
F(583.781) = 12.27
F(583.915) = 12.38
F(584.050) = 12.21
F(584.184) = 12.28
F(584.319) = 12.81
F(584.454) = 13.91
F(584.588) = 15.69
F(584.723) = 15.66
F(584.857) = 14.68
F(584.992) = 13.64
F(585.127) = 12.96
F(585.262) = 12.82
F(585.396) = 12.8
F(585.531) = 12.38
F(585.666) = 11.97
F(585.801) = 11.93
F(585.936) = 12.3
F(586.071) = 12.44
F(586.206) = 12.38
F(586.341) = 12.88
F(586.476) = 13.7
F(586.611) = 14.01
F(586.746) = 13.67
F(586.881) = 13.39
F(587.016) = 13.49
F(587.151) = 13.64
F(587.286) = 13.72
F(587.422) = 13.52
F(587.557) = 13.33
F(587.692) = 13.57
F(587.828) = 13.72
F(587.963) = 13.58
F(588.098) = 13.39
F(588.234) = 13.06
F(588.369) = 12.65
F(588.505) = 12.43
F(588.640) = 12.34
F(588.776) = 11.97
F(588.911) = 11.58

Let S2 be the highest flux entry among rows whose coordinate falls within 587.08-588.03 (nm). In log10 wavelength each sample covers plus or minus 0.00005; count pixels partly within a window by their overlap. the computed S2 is 13.72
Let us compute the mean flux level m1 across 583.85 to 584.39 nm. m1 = 12.4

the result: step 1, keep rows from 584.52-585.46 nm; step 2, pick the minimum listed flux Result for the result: 12.8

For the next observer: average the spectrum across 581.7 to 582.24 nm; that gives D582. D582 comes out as 10.7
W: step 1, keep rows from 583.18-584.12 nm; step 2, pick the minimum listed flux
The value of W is 11.93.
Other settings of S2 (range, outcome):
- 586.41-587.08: 14.01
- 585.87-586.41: 12.88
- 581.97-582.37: 10.32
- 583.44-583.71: 12.31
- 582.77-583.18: 11.64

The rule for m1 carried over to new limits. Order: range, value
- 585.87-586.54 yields 12.7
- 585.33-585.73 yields 12.4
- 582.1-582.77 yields 10.5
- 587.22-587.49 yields 13.6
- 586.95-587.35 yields 13.6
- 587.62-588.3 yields 13.5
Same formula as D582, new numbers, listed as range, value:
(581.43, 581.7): 12.3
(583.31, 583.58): 12.2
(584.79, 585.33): 13.5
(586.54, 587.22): 13.7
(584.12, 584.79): 14.1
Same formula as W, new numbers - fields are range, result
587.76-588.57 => 12.43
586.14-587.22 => 12.38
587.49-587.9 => 13.33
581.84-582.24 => 10.06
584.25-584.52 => 12.81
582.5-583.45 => 10.78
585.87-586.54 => 12.3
